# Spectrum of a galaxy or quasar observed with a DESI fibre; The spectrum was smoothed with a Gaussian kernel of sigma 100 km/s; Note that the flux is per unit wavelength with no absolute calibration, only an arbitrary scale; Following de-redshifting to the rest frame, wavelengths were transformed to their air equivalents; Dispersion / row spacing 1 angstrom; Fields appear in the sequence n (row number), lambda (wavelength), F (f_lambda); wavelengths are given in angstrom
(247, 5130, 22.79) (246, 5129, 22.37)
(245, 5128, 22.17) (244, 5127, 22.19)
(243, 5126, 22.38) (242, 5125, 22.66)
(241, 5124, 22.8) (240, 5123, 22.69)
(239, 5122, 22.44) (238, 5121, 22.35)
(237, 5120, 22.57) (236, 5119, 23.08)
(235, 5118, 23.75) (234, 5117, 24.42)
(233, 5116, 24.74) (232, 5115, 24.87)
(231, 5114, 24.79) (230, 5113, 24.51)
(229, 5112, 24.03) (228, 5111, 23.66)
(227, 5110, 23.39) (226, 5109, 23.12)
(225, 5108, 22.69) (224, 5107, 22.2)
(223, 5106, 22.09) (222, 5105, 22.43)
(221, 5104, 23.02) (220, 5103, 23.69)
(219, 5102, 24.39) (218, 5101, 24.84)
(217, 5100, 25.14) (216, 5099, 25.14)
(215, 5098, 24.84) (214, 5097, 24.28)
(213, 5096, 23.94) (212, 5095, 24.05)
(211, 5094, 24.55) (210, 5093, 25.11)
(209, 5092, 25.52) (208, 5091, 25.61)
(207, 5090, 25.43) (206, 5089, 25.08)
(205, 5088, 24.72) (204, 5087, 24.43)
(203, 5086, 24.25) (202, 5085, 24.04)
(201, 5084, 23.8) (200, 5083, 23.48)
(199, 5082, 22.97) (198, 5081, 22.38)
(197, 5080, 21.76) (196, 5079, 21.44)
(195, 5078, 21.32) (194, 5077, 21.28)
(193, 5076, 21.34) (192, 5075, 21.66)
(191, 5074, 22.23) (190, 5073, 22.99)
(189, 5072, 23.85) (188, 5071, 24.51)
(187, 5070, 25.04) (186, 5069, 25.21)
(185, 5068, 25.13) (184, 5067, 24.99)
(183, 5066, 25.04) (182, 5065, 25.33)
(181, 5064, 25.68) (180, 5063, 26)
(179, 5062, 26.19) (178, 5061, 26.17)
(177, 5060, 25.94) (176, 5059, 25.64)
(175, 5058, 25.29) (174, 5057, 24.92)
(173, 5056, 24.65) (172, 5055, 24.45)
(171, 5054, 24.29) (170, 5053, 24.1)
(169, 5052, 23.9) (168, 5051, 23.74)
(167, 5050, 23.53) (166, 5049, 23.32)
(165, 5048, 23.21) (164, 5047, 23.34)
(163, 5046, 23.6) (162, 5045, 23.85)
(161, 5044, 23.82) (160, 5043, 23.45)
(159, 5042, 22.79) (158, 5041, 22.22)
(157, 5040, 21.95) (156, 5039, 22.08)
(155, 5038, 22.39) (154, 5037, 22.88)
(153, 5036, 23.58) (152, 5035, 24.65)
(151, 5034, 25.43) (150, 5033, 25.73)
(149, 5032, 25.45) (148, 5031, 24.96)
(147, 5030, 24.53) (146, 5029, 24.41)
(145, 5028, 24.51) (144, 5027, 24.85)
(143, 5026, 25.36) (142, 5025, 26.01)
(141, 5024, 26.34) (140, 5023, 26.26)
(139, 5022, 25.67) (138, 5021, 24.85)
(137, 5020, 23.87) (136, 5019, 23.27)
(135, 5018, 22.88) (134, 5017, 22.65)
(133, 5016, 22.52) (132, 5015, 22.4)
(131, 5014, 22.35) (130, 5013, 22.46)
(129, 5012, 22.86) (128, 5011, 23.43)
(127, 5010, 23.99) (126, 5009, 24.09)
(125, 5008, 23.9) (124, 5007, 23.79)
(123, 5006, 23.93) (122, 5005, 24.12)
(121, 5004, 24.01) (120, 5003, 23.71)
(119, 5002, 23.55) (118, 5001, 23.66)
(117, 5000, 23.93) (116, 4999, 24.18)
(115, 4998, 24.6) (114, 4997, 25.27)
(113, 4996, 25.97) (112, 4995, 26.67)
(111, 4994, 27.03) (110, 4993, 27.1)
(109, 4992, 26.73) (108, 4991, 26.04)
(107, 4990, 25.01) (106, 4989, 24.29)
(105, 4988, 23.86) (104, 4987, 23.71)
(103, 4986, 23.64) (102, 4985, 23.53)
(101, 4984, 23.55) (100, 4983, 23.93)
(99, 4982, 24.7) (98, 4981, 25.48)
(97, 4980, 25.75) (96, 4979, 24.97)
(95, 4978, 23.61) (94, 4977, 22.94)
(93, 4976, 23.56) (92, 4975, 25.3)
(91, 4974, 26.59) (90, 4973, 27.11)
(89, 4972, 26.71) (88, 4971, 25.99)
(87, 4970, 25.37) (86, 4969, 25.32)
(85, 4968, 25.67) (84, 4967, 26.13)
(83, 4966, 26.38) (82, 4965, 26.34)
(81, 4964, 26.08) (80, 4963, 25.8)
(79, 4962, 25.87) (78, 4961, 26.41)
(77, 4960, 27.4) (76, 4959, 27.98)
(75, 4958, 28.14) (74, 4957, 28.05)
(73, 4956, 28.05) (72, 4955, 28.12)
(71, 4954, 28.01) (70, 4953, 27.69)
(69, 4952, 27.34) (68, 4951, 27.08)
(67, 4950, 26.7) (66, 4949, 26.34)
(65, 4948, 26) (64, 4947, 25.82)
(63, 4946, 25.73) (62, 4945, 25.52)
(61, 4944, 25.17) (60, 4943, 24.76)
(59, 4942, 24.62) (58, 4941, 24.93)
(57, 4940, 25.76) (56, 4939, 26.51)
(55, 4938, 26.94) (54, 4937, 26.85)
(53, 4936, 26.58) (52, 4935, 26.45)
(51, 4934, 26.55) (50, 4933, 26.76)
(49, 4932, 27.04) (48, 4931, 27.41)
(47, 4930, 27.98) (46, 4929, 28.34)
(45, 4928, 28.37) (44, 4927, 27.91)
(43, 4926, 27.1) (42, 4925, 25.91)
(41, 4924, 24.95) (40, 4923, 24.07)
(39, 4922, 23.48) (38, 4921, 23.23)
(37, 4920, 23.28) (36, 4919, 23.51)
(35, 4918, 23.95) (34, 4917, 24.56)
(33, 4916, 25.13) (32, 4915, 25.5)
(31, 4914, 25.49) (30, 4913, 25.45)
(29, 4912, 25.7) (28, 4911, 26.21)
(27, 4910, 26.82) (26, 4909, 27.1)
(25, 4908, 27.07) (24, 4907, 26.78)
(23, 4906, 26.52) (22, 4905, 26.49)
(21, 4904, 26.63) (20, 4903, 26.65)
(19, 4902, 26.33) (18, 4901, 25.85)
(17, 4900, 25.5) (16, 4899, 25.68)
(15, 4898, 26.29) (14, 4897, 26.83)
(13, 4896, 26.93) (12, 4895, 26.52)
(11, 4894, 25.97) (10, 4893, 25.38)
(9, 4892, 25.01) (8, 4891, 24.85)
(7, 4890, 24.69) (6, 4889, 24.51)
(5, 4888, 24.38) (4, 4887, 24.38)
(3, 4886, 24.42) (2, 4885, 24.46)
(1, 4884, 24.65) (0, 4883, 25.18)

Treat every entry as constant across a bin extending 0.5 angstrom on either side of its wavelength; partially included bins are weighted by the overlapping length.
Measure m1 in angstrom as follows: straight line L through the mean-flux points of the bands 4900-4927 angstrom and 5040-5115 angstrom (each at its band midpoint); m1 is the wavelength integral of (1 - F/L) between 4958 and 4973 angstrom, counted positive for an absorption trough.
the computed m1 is -0.8 angstrom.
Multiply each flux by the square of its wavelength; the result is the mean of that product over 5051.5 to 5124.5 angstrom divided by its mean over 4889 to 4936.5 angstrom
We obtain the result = 0.99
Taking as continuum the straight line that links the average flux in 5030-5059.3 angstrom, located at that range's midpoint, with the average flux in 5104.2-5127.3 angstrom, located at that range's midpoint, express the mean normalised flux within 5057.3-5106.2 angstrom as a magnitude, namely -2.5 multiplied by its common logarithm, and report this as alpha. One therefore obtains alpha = -0.03 mag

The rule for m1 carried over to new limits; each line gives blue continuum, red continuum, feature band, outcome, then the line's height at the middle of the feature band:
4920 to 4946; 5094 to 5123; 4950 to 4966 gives -0.9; 25.7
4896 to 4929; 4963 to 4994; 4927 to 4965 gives -1.8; 25.5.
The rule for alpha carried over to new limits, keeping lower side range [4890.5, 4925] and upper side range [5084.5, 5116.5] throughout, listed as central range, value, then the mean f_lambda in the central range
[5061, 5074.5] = -0.02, 24.8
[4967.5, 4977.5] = -0.01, 25.5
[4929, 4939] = -0.07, 27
